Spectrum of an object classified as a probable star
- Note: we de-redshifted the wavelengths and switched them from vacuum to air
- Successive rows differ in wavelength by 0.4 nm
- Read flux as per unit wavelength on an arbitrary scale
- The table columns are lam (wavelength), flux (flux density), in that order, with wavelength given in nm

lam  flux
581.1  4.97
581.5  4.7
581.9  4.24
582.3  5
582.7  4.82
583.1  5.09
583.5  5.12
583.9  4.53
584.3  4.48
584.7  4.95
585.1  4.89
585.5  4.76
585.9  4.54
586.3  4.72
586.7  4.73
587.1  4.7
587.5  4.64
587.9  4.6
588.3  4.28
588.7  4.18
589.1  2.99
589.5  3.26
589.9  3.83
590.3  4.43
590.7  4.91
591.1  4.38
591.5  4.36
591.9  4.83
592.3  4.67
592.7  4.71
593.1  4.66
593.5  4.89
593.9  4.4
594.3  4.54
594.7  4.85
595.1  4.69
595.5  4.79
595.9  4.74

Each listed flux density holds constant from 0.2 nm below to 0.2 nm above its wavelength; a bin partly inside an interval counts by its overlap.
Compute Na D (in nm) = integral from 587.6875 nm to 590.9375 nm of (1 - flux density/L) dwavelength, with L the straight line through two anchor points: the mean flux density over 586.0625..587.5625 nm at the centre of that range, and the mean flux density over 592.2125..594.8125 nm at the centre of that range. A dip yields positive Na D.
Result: 0.43 nm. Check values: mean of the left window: 4.7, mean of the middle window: 4.07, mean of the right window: 4.67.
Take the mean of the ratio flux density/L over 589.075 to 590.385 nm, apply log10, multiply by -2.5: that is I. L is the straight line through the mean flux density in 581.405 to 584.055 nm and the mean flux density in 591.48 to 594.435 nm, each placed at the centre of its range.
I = 0.28 mag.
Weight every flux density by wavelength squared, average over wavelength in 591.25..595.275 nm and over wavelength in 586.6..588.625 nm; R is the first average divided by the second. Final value 1.04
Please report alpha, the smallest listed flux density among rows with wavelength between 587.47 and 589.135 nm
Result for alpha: 2.99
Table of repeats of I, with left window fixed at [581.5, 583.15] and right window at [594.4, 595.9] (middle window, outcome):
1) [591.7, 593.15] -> 0.01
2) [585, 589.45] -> 0.08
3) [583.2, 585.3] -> -0.01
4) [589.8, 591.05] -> 0.08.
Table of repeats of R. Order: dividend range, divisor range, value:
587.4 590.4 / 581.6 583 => 0.87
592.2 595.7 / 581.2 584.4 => 1.02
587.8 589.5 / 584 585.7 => 0.83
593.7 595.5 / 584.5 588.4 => 1.02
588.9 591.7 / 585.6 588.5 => 0.88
